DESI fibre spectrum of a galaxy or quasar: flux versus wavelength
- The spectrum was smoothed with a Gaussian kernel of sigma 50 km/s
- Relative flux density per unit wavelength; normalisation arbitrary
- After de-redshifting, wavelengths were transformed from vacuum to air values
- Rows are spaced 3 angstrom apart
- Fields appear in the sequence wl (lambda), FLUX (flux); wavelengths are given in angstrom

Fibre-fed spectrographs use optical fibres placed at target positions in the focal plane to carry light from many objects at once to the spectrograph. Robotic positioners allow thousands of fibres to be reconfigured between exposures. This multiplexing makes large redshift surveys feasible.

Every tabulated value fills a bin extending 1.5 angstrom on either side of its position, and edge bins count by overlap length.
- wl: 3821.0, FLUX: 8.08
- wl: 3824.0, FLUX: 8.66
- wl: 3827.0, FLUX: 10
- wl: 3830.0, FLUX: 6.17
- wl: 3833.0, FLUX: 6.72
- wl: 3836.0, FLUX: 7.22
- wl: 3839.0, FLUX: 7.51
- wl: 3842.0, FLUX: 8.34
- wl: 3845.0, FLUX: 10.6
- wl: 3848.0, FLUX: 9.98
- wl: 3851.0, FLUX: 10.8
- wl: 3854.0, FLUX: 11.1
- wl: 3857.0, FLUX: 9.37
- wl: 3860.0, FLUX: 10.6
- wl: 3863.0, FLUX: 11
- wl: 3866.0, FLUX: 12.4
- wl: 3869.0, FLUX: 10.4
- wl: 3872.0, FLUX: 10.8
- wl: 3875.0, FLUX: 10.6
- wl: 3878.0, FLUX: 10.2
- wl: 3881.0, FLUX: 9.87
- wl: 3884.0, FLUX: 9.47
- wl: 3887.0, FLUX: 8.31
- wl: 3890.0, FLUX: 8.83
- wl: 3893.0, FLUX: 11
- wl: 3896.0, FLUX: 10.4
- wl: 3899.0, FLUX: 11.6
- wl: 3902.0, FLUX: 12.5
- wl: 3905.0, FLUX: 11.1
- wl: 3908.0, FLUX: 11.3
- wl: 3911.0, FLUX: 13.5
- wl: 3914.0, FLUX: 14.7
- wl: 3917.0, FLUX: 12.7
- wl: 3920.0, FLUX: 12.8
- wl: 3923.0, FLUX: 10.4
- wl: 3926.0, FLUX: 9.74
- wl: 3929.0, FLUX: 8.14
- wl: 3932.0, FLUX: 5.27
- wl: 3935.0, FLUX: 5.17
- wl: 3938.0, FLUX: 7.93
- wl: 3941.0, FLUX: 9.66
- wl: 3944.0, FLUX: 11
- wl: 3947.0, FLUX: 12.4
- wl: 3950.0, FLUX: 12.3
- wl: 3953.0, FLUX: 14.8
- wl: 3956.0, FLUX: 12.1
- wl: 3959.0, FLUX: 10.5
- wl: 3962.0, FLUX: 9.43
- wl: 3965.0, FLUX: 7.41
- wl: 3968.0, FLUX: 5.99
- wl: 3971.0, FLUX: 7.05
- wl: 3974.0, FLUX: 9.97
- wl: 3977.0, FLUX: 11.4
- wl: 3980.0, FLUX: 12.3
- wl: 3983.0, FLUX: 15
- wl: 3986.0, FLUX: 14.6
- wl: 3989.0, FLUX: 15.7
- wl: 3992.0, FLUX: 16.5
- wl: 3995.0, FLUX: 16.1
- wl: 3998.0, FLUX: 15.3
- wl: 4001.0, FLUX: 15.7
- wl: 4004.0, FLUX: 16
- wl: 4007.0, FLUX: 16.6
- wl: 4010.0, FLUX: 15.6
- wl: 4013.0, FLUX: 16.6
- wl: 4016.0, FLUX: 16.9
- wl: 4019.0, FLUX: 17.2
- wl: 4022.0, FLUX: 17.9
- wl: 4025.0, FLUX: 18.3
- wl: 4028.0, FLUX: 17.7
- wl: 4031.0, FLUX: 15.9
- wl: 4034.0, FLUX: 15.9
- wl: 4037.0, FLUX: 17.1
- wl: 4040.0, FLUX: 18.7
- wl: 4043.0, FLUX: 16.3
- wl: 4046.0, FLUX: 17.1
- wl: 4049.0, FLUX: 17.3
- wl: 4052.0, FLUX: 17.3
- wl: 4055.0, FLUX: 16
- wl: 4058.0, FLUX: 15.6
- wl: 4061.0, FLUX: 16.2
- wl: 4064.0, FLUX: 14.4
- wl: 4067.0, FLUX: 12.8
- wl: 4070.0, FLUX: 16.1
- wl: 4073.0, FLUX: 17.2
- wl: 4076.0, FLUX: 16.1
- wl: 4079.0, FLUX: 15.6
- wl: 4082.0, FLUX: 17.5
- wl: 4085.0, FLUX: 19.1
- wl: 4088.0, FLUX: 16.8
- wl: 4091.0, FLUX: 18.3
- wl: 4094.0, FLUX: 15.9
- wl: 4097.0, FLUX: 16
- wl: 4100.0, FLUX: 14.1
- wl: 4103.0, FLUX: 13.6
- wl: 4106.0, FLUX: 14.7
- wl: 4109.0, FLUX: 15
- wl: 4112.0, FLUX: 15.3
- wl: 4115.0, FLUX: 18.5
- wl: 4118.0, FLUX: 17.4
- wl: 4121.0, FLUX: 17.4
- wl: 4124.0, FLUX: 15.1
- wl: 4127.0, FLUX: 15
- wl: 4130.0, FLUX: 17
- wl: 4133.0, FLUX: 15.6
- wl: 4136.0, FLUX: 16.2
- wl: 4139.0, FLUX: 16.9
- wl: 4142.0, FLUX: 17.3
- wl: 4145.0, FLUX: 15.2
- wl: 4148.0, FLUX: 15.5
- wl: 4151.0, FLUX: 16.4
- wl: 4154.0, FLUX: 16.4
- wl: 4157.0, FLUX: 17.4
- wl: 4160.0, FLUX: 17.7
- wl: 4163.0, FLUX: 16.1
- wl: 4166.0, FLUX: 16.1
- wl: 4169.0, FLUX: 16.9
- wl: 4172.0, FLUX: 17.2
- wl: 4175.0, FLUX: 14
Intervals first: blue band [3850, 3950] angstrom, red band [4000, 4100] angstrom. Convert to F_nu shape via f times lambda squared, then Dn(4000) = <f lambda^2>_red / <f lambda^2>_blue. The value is 1.7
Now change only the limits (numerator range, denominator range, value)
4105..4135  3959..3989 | 1.63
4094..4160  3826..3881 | 1.90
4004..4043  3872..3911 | 1.72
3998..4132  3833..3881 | 1.83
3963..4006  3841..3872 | 1.30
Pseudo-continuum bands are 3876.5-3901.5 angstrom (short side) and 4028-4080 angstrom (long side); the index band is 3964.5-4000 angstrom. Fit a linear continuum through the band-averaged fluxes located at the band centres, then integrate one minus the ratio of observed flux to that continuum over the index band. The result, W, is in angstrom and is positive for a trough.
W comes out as 3.1 angstrom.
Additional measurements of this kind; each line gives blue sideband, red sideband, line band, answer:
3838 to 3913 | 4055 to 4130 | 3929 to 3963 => 6.5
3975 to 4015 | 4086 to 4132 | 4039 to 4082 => -1.5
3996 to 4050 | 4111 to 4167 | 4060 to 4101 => 1.1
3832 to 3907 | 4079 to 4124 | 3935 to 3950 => 2.6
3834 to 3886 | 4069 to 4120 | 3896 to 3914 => -1.4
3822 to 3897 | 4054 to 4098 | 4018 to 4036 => -2.9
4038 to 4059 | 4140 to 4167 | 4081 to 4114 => 1.3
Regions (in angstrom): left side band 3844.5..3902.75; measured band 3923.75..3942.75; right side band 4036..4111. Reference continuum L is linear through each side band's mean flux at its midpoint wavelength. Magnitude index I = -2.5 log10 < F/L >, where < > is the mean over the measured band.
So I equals 0.48 mag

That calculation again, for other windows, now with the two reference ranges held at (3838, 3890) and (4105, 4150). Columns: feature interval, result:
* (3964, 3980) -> 0.393 mag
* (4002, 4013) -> -0.202 mag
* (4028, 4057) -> -0.188 mag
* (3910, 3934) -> 0.062 mag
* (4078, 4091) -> -0.151 mag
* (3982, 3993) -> -0.192 mag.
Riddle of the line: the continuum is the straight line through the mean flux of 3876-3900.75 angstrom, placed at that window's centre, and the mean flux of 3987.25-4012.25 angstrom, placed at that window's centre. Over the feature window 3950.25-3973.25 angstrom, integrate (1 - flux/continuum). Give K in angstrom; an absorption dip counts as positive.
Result 6.74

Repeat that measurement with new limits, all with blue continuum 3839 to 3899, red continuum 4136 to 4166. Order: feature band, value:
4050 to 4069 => -1.33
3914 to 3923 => -1.11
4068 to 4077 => -0.94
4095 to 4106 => 0.52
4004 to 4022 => -4.33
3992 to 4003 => -2.33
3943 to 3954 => -0.58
